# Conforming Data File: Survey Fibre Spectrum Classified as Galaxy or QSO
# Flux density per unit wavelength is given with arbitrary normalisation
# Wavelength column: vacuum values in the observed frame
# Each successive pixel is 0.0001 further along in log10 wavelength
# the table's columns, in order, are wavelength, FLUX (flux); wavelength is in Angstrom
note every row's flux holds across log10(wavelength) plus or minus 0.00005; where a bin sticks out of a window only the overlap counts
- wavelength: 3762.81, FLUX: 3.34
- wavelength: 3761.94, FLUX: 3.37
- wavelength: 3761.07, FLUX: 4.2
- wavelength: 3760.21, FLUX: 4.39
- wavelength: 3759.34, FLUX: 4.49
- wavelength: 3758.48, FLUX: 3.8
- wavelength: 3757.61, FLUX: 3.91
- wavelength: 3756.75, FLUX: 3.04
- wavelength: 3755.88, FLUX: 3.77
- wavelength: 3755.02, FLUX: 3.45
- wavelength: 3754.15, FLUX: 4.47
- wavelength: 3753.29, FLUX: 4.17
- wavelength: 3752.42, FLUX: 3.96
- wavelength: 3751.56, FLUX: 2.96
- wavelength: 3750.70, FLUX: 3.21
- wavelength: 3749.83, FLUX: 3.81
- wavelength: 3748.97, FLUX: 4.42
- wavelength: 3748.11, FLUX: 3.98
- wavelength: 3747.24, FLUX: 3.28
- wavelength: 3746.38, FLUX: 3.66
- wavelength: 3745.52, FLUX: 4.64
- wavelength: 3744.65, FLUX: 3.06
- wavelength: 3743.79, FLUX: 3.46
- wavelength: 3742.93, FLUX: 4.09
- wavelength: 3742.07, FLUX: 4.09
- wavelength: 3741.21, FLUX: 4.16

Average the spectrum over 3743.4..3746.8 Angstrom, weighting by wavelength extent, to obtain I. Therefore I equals 3.7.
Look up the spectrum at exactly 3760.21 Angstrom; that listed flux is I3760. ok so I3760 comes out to 4.39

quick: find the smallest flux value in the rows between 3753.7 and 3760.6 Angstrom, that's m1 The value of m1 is 3.04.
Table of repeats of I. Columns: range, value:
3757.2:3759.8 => 4.07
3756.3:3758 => 3.47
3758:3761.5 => 4.22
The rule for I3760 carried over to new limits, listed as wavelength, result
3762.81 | 3.34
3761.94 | 3.37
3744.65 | 3.06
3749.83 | 3.81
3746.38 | 3.66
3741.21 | 4.16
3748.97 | 4.42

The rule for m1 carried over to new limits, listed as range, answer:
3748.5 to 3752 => 2.96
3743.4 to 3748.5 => 3.06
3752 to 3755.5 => 3.45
